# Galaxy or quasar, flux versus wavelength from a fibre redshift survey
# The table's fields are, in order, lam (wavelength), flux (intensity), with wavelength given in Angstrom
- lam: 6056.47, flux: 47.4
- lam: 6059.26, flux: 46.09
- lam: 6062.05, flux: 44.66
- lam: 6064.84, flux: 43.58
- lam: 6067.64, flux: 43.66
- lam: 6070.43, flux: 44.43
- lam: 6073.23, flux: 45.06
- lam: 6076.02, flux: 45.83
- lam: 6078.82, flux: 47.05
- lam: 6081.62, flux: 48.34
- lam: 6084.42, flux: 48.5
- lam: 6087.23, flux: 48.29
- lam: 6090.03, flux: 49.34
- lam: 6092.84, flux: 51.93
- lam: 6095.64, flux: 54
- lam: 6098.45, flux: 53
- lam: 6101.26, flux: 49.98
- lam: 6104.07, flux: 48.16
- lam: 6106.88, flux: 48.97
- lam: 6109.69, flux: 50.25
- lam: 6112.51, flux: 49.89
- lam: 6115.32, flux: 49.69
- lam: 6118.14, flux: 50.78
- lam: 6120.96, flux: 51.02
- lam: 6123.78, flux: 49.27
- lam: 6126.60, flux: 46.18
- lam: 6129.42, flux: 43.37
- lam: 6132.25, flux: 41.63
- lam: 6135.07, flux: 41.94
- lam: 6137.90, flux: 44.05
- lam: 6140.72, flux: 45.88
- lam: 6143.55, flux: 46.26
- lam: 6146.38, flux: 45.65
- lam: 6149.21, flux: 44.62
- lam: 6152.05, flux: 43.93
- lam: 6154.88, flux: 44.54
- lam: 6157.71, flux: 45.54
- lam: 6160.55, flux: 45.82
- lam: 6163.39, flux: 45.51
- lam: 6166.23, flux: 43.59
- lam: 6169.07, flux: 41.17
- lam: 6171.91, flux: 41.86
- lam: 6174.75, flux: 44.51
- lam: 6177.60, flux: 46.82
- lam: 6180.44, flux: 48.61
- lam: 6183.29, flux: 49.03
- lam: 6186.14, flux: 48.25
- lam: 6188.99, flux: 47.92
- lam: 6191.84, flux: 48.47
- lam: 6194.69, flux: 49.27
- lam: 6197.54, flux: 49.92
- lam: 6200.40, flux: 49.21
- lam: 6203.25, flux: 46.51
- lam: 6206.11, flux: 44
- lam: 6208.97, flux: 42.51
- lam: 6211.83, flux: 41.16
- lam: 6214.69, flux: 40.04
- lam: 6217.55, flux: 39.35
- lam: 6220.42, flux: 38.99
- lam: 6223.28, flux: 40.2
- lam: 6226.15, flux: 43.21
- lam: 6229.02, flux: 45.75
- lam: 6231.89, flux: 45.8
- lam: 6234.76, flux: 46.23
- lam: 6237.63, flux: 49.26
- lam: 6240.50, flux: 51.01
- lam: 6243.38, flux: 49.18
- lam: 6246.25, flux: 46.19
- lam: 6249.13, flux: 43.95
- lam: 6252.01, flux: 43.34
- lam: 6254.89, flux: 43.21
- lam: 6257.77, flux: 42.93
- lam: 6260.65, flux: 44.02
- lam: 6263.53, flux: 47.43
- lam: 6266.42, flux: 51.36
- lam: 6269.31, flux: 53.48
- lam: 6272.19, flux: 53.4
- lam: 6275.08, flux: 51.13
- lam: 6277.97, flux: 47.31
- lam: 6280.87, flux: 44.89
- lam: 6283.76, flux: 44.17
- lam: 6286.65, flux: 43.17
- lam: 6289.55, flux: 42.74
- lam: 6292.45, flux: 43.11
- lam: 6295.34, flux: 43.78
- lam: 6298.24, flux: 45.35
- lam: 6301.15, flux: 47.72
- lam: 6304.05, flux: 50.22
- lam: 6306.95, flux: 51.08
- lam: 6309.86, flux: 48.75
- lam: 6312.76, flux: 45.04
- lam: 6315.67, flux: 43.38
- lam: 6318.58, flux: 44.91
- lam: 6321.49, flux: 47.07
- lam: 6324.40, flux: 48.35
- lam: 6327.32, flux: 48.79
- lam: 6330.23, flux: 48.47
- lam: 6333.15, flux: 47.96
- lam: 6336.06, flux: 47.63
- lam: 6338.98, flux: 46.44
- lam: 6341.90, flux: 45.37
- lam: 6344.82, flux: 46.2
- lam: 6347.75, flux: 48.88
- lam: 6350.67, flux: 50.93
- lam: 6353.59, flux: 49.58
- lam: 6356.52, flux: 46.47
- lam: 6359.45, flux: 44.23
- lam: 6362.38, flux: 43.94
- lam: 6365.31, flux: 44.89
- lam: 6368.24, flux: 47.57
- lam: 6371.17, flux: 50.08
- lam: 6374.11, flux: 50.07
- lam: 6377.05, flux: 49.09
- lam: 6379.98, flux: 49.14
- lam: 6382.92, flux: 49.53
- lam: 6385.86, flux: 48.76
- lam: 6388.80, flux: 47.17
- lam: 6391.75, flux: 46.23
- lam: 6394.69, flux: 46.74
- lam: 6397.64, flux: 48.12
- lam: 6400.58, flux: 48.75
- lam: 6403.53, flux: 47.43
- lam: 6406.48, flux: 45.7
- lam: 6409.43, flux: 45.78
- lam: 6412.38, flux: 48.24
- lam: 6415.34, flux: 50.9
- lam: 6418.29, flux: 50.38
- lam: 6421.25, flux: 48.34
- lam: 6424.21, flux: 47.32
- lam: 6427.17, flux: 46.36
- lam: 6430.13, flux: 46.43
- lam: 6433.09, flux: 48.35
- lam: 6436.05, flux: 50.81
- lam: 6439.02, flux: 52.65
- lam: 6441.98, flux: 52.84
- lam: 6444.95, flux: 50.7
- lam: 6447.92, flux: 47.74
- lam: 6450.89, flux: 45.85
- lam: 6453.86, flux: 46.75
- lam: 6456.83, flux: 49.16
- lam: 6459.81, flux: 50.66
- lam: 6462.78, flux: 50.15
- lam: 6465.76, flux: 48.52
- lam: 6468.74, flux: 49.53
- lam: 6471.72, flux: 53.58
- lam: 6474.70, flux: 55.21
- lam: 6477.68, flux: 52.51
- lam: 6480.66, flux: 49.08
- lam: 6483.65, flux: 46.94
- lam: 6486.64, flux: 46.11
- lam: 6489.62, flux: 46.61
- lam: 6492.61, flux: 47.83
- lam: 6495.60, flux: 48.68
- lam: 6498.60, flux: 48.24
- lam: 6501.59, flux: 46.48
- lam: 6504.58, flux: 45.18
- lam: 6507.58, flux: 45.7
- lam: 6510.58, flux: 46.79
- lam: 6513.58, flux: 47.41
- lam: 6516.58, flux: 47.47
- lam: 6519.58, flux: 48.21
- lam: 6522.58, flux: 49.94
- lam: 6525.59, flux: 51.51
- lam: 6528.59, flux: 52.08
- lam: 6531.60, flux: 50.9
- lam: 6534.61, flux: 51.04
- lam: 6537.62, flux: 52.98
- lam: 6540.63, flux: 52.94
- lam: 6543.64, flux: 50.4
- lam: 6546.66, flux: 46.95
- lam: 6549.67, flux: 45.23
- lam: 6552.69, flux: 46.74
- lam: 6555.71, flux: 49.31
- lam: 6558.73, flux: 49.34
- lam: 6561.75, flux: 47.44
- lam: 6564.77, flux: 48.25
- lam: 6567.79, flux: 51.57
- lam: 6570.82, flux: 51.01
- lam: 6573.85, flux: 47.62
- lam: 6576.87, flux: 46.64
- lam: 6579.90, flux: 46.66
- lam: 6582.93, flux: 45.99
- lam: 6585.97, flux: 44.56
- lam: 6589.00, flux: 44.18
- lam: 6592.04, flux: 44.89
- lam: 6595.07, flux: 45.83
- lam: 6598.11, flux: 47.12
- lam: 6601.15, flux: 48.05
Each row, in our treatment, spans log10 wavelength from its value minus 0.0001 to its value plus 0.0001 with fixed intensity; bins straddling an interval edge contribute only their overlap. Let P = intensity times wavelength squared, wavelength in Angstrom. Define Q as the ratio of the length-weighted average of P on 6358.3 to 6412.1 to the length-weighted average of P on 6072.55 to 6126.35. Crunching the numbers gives 1.05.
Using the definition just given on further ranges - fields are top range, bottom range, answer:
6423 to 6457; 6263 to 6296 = 1.09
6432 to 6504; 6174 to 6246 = 1.17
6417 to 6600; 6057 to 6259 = 1.18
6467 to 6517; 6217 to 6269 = 1.15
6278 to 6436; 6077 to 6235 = 1.09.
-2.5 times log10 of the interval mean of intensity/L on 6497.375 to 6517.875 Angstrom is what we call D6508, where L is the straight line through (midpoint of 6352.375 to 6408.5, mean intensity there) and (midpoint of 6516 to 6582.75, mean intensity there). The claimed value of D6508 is 0.05 mag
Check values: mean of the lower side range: 47.5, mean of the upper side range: 49.2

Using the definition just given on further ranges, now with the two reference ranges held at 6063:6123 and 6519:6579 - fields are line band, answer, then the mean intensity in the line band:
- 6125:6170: 0.10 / 44.4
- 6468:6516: 0.02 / 48.5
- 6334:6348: 0.05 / 46.8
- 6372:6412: 0.03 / 47.9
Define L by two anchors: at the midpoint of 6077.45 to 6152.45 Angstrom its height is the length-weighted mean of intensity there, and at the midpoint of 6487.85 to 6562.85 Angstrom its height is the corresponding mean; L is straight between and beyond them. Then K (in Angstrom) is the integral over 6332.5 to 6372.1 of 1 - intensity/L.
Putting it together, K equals 1.0 Angstrom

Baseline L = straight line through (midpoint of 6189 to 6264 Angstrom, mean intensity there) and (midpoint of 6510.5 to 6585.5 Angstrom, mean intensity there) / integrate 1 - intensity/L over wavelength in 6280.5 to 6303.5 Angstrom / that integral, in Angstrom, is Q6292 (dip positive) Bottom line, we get 0.6 Angstrom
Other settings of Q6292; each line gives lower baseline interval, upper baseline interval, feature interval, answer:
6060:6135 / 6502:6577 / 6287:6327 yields 1.73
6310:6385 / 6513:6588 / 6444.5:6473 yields -0.57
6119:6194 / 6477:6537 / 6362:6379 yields -0.19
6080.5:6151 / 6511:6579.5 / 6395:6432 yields 0.81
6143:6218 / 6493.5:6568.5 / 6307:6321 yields 0.15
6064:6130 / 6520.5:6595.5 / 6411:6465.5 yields -0.58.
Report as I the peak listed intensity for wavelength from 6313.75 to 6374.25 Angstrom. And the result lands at 50.93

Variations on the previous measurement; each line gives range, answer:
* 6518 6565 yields 52.98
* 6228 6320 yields 53.48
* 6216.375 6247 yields 51.01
